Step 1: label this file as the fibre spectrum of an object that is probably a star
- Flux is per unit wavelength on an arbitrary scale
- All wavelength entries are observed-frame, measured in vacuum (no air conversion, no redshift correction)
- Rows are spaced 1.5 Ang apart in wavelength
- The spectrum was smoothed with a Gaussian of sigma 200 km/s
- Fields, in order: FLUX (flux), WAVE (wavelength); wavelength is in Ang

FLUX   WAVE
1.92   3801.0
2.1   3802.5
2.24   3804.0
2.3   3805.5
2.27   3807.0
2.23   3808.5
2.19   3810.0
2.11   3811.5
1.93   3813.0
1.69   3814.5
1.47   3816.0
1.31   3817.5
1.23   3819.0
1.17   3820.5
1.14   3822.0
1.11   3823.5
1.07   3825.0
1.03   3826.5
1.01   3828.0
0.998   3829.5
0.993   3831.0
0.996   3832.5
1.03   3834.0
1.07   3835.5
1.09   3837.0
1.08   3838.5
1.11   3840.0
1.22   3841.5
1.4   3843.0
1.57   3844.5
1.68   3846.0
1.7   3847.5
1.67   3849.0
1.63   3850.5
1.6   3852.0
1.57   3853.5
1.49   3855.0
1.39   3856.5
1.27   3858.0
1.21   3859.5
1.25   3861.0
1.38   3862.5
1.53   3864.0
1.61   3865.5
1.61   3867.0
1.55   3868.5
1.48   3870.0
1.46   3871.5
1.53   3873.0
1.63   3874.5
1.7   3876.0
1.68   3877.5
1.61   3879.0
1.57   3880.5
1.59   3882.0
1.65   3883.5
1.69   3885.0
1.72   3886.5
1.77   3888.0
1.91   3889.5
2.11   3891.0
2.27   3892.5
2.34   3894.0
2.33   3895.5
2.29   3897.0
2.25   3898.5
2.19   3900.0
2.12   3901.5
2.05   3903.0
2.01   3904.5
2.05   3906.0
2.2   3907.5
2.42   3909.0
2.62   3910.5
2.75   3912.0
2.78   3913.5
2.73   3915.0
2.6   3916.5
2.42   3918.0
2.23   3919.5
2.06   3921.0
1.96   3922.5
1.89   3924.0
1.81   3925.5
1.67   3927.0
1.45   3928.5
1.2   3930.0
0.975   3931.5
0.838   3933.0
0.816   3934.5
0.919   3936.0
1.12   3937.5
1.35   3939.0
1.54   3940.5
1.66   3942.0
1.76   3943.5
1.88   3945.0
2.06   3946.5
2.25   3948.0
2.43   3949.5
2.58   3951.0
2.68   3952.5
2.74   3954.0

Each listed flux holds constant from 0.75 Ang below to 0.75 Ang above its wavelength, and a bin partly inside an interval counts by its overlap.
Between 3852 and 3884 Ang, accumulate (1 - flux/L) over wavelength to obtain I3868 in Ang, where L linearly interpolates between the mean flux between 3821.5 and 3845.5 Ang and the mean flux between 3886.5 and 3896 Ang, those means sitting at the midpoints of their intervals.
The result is 3.38 Ang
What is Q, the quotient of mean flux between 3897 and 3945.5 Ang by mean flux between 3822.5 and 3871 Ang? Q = 1.43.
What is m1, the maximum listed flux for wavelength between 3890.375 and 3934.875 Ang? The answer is 2.78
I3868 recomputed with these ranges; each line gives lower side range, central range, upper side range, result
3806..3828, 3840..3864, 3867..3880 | 1.7 Ang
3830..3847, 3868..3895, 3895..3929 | 0.9 Ang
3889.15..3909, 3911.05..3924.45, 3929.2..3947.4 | -4.5 Ang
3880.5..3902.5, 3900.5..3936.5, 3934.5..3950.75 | -2.0 Ang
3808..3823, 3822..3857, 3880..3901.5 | 9.4 Ang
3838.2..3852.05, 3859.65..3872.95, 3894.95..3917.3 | 2.3 Ang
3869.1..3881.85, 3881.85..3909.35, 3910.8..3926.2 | -1.7 Ang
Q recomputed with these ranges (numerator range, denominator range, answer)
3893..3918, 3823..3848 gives 2.00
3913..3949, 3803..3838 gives 1.19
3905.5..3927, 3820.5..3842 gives 2.15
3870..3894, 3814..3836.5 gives 1.51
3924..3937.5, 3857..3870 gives 0.87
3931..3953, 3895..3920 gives 0.70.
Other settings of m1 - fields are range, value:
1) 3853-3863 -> 1.57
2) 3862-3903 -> 2.34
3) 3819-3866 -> 1.7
